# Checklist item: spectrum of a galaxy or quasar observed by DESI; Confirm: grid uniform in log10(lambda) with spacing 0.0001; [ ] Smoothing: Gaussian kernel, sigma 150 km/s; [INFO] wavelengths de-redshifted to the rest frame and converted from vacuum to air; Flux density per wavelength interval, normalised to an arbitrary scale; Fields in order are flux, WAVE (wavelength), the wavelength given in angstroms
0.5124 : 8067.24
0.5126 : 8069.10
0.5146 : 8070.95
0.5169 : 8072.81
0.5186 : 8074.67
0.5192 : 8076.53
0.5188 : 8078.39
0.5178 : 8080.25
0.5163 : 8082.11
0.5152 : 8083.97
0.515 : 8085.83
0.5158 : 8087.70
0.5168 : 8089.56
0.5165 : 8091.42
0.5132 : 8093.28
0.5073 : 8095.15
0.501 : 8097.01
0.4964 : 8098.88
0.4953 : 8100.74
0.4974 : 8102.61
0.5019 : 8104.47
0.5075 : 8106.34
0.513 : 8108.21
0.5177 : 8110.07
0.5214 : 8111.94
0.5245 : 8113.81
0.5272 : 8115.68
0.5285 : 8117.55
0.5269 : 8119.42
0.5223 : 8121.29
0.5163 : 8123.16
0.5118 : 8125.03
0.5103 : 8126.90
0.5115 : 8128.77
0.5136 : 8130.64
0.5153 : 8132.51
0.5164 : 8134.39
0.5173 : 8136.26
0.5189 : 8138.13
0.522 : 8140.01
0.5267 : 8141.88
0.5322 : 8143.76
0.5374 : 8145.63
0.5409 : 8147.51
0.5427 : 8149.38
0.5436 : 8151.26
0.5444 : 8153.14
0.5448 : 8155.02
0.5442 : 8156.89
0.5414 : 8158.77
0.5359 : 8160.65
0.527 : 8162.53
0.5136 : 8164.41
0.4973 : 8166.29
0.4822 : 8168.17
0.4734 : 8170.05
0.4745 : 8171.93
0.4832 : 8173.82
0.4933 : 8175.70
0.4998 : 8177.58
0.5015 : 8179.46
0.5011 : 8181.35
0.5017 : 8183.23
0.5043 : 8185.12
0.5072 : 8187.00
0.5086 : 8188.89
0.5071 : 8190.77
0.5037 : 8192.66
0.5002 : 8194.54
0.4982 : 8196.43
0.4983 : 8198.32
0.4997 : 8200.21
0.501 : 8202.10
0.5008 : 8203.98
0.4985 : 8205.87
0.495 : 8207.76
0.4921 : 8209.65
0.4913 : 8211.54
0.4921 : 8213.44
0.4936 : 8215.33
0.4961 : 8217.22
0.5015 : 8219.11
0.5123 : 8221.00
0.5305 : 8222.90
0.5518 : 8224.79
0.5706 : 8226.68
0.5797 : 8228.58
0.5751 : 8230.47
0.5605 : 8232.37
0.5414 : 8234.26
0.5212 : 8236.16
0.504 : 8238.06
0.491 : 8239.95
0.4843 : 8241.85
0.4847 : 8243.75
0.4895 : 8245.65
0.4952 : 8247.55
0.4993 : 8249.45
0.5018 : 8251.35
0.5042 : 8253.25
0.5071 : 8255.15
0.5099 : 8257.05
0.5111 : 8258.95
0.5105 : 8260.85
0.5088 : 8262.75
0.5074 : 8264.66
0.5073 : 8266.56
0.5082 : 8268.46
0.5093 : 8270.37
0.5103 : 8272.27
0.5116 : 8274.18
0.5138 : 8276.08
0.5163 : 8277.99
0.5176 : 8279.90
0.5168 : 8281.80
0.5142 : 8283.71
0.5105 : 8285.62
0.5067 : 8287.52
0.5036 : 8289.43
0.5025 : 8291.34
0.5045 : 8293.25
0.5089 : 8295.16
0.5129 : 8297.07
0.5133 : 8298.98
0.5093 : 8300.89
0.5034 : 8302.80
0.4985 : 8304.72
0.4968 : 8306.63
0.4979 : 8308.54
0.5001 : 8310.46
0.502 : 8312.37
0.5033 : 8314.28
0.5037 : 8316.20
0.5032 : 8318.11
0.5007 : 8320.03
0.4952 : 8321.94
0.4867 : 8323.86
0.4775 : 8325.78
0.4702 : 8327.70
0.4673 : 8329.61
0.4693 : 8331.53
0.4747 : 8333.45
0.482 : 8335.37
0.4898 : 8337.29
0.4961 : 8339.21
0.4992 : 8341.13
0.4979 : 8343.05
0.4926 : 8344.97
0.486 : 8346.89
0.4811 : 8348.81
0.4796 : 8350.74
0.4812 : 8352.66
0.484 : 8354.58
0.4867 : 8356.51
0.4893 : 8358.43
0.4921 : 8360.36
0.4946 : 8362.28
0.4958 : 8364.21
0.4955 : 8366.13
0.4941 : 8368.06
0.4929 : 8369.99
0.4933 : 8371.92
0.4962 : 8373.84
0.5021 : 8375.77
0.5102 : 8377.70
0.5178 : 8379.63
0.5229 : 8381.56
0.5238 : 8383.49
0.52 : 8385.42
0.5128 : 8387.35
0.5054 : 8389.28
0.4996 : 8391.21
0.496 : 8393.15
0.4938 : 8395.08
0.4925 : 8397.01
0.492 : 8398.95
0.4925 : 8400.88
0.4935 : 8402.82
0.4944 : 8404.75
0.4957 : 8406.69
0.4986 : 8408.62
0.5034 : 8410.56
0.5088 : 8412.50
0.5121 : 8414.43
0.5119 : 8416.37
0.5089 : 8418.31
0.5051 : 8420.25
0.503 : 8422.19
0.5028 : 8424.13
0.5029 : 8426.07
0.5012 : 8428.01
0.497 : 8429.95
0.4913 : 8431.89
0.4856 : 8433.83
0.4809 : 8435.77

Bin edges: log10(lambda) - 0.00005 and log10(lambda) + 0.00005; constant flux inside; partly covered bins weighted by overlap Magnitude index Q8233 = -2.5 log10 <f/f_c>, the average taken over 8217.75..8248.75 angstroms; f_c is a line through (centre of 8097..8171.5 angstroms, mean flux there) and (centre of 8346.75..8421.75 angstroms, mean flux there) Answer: -0.03 mag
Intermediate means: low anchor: 0.519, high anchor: 0.499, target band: 0.524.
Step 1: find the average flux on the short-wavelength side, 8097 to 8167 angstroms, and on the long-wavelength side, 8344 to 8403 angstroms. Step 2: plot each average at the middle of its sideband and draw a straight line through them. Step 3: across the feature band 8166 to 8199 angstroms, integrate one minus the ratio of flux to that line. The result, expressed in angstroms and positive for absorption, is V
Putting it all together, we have 1.3 angstroms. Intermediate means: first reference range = 0.522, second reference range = 0.497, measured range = 0.496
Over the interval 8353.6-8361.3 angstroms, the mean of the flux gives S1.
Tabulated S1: 0.488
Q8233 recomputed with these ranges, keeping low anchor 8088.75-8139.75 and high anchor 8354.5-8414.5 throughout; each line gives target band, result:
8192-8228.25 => 0.00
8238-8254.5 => 0.03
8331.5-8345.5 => 0.03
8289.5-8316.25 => 0.00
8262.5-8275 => -0.01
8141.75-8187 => -0.01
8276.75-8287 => -0.02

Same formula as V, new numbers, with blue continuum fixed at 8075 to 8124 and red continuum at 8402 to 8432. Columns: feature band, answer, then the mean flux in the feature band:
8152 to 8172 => -0.3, 0.518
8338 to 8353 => 0.5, 0.49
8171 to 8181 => 0.4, 0.491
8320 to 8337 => 0.9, 0.48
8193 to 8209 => 0.4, 0.499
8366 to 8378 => 0.2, 0.497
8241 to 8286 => 0.2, 0.506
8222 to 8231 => -0.9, 0.562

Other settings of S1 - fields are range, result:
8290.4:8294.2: 0.503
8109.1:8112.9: 0.52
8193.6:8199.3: 0.499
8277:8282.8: 0.517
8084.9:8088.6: 0.514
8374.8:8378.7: 0.506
